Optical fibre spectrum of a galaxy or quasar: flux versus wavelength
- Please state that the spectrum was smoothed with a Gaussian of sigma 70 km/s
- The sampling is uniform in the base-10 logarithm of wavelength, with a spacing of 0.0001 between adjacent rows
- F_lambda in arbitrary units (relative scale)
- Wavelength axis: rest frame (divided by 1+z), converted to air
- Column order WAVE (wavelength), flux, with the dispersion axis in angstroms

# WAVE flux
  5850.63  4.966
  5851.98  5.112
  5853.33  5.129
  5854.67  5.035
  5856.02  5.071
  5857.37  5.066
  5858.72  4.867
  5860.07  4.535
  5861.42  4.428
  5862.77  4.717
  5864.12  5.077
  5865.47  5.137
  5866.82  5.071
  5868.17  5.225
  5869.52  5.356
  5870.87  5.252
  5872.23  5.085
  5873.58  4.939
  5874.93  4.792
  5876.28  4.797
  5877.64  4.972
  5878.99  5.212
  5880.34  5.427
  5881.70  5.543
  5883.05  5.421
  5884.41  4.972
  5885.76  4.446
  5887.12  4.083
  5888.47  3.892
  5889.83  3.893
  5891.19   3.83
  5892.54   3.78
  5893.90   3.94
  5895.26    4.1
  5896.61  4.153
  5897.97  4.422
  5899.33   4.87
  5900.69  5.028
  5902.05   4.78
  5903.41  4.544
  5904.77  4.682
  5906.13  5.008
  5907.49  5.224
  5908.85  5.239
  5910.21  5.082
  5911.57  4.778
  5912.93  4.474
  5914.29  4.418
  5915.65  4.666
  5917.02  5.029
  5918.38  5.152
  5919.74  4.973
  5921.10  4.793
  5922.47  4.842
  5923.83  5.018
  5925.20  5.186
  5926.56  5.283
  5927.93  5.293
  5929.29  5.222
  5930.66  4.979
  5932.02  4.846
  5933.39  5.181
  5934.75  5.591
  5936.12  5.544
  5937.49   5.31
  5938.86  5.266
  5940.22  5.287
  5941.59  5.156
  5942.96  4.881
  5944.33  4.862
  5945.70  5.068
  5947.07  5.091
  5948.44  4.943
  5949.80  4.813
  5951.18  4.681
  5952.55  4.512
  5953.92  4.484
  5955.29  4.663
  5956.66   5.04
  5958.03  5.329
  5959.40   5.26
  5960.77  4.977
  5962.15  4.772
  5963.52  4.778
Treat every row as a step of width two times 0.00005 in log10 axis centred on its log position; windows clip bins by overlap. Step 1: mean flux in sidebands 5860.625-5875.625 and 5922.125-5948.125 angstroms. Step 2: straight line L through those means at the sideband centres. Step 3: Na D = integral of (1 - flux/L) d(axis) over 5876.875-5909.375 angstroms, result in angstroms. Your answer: 2.7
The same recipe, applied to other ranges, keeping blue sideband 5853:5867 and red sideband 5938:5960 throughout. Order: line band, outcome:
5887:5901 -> 2.2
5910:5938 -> -0.5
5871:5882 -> -0.4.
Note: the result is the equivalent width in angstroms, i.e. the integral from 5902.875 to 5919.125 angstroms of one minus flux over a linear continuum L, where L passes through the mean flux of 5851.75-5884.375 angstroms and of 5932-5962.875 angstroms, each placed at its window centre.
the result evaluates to 0.6 angstroms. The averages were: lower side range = 5.05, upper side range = 5.03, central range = 4.86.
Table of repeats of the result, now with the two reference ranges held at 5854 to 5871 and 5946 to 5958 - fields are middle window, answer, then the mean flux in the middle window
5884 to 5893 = 1.5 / 4.11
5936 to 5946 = -0.7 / 5.15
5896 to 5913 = 0.3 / 4.8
